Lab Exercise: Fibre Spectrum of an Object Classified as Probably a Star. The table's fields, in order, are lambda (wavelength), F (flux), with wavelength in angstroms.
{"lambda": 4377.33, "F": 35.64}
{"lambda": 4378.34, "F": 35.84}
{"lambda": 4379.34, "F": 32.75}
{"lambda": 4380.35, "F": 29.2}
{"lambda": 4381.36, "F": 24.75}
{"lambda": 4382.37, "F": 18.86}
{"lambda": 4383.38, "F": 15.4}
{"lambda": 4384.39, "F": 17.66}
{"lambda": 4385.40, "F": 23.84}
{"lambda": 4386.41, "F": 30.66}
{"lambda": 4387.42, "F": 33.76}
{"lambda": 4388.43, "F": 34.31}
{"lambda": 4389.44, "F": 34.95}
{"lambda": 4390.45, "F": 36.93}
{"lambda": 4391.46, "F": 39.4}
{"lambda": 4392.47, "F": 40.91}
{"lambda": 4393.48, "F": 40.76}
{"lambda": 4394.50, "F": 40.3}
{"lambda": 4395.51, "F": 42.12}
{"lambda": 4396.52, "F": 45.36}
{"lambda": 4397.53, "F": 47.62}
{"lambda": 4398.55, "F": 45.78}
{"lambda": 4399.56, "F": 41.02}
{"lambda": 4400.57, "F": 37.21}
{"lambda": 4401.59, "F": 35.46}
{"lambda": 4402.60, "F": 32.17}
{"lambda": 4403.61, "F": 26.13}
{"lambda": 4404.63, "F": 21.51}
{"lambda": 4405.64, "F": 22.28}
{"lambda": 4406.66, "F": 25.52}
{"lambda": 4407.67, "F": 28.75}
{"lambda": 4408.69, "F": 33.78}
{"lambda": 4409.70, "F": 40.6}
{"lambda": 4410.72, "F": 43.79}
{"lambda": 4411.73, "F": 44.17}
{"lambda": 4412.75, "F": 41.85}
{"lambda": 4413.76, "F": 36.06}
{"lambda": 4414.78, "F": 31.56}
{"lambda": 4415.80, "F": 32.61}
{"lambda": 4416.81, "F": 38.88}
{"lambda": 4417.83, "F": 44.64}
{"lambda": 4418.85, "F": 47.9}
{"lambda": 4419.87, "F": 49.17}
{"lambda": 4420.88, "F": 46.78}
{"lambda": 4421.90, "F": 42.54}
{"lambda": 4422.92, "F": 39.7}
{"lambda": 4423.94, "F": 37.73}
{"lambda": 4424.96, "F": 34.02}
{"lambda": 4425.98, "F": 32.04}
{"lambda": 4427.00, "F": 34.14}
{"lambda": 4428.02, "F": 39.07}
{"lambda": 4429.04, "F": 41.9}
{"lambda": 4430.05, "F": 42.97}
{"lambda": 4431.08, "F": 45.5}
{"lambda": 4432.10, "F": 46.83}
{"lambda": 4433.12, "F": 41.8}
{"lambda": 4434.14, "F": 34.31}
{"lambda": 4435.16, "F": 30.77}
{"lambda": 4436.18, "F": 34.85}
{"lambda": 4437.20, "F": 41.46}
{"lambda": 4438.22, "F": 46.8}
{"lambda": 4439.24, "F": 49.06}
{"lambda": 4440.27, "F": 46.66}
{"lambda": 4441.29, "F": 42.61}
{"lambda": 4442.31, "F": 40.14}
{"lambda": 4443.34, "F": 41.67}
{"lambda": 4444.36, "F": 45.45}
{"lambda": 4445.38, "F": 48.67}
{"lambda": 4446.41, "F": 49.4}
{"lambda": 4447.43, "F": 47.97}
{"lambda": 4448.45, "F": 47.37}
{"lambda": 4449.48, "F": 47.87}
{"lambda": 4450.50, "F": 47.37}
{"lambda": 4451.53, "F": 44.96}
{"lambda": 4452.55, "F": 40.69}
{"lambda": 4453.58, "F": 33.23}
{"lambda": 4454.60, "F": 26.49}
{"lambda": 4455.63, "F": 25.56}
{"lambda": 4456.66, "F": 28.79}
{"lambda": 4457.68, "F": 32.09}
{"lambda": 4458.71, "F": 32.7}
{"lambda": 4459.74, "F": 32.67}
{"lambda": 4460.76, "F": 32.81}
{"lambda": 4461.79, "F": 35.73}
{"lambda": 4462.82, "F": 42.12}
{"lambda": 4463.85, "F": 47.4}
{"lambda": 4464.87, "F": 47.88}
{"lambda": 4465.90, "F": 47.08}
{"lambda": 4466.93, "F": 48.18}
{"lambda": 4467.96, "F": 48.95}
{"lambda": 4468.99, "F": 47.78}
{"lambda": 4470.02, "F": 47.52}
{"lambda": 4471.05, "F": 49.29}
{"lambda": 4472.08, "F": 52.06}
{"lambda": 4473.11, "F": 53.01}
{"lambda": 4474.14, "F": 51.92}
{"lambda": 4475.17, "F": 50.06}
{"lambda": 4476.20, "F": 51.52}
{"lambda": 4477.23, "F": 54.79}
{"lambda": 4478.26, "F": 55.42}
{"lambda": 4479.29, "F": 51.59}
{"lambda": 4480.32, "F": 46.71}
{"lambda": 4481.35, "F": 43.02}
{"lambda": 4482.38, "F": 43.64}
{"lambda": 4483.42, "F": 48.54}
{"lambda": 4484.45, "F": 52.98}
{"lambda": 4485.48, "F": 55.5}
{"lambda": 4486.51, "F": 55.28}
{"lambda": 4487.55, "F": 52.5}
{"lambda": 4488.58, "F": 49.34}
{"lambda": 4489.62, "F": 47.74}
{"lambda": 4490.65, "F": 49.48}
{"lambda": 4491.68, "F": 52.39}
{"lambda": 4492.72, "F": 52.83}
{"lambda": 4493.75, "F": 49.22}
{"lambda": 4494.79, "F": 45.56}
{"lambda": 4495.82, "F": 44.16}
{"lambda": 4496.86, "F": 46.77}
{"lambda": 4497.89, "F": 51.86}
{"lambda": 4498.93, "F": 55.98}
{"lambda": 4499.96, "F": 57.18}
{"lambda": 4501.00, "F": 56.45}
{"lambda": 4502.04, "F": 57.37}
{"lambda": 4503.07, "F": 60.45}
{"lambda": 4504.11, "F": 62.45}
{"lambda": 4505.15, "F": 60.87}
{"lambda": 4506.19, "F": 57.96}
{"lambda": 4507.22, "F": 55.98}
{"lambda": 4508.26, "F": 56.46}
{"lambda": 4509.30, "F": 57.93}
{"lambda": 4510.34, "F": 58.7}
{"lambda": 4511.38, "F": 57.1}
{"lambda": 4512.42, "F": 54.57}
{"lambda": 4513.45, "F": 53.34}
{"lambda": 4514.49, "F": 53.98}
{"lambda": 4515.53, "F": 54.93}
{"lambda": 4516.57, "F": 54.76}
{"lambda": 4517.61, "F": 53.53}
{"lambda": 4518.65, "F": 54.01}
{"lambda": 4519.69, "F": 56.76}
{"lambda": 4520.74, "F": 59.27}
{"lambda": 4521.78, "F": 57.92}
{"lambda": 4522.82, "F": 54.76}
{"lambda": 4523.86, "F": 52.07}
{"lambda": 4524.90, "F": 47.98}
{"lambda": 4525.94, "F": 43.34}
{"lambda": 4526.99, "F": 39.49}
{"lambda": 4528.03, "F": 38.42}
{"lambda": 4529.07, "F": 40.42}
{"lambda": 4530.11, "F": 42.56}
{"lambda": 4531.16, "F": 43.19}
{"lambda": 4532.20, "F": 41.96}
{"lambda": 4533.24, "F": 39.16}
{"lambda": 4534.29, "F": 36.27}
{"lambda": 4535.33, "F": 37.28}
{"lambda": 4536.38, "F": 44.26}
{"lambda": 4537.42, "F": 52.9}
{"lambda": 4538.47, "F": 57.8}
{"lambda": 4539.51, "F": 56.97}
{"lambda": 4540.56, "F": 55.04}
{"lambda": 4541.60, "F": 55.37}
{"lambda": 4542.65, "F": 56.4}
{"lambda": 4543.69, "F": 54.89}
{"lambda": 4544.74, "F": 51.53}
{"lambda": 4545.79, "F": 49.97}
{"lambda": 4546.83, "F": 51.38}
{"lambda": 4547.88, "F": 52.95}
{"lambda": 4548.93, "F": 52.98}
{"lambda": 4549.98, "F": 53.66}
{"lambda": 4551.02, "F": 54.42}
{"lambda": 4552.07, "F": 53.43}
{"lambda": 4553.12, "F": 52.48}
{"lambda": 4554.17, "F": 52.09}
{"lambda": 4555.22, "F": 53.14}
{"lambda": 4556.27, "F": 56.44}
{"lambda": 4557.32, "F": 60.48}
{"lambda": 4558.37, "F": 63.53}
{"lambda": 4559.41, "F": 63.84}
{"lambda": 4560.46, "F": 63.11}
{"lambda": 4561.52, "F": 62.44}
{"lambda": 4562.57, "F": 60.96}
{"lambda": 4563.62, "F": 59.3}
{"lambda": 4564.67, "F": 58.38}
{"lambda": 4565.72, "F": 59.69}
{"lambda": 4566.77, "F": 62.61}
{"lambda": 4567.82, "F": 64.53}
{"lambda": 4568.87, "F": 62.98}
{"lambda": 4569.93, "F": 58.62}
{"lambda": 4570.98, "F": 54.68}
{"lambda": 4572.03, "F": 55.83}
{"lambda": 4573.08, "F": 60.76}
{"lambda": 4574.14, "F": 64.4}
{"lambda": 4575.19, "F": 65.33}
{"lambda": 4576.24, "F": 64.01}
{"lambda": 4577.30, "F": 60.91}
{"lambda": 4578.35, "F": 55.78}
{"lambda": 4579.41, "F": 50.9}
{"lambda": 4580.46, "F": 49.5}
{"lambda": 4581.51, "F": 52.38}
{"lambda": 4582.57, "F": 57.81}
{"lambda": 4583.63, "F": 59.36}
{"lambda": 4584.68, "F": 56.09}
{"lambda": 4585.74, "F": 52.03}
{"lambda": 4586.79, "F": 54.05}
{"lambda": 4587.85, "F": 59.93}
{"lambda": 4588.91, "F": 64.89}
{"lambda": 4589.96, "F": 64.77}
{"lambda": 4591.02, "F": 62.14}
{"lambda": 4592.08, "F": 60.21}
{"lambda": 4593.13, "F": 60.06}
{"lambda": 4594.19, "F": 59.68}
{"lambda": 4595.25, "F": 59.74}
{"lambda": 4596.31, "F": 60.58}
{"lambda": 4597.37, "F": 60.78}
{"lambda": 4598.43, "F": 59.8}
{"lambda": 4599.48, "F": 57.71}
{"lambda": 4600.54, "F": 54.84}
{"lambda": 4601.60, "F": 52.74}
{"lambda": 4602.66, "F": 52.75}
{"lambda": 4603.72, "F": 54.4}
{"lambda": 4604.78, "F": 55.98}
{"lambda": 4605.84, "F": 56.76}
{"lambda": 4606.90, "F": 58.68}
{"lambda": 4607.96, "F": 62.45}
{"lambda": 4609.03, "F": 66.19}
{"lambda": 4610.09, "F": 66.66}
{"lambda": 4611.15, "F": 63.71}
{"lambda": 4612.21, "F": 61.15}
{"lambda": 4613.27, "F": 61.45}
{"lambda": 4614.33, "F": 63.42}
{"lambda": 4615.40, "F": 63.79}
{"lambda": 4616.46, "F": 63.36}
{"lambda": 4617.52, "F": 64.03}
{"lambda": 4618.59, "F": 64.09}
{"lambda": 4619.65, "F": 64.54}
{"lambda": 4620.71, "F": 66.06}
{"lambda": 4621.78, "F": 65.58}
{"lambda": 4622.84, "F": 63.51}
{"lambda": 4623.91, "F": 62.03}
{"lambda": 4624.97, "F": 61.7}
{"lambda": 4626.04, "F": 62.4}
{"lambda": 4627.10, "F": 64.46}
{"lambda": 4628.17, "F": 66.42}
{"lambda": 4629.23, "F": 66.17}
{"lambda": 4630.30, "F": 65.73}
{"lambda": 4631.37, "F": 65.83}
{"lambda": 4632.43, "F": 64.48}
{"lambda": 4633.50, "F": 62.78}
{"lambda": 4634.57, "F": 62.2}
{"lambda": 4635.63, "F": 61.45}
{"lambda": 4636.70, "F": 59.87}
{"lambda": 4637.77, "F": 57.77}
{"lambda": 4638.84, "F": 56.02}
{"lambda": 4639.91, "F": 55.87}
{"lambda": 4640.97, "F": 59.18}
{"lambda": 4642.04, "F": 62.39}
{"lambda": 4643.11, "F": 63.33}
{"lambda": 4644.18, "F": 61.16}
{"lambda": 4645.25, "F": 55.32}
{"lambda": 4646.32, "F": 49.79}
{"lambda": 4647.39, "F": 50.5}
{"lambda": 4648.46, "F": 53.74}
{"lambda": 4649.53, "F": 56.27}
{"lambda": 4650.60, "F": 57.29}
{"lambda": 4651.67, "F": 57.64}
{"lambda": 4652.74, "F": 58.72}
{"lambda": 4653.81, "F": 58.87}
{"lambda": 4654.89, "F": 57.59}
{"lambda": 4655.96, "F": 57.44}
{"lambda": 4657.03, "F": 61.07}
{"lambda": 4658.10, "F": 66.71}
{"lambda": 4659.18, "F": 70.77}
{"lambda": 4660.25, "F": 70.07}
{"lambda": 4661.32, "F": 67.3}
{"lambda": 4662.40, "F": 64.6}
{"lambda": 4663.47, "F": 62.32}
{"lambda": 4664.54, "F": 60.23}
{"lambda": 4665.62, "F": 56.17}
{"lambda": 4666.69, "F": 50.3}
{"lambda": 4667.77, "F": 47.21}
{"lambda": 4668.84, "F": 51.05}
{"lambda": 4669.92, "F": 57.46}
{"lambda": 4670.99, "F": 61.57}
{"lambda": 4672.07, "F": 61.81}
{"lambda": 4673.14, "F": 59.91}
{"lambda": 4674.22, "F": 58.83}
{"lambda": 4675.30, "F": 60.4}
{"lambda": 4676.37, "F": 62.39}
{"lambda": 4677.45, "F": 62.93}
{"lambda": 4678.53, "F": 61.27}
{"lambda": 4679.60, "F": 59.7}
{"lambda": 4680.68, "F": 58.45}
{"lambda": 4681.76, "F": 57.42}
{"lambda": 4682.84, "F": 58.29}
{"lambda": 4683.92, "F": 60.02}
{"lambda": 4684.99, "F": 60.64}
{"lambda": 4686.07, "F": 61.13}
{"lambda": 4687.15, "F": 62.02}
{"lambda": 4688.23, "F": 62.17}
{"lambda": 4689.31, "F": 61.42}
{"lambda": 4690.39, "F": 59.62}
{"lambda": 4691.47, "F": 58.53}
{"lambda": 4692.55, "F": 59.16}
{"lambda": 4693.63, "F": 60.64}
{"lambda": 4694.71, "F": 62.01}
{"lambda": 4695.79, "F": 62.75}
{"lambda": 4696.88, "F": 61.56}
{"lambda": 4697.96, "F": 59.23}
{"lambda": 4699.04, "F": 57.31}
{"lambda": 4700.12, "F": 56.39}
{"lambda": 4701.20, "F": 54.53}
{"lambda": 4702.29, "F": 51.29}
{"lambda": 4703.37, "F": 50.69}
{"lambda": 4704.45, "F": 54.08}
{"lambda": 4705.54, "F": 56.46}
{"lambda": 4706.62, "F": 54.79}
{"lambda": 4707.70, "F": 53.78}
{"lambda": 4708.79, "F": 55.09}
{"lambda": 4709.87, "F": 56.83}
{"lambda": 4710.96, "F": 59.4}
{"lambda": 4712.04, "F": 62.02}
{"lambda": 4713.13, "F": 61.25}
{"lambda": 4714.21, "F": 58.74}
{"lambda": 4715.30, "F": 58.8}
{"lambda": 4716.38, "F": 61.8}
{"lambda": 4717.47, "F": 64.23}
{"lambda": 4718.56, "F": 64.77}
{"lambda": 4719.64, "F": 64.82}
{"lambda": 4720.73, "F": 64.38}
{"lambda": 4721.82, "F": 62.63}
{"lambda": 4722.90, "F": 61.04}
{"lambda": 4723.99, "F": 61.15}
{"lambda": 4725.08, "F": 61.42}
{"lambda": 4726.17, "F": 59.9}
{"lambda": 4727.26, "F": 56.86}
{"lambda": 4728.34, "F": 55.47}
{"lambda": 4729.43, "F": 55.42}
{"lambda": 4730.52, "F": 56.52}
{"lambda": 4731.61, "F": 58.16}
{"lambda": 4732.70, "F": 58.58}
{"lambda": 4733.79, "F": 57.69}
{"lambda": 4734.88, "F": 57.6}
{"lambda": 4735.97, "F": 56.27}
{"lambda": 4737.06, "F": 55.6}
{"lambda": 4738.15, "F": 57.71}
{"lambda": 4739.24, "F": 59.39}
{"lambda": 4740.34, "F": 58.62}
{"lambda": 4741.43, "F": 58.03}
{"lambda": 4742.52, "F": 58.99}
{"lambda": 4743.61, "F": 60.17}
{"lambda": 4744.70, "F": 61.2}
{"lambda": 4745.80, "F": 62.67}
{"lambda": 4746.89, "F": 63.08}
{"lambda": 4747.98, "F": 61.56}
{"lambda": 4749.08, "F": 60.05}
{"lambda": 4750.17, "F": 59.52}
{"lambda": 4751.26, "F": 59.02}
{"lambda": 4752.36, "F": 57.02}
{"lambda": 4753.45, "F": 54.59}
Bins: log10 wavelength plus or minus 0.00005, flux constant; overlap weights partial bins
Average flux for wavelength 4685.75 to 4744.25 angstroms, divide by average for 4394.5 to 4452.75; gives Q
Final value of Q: 1.5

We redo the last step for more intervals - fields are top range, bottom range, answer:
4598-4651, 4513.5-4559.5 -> 1.18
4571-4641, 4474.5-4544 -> 1.17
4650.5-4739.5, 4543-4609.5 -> 1.02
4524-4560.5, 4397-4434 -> 1.32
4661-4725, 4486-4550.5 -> 1.15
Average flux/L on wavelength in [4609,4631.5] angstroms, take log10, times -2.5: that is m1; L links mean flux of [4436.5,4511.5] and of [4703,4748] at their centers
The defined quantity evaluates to -0.18 mag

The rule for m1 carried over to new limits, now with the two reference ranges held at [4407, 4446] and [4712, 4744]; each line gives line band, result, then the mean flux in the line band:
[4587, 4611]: -0.161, 59.6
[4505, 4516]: -0.226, 56.4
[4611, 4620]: -0.203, 63.3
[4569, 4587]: -0.148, 57.4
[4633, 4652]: -0.073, 57.9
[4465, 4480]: -0.164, 50.5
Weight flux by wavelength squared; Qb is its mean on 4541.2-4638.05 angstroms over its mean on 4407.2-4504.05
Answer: 1.42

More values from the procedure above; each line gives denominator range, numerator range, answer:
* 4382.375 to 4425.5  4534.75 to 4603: 1.70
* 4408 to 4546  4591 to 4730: 1.39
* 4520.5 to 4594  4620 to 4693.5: 1.15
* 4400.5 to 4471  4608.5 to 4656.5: 1.68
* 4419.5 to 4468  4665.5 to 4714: 1.59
